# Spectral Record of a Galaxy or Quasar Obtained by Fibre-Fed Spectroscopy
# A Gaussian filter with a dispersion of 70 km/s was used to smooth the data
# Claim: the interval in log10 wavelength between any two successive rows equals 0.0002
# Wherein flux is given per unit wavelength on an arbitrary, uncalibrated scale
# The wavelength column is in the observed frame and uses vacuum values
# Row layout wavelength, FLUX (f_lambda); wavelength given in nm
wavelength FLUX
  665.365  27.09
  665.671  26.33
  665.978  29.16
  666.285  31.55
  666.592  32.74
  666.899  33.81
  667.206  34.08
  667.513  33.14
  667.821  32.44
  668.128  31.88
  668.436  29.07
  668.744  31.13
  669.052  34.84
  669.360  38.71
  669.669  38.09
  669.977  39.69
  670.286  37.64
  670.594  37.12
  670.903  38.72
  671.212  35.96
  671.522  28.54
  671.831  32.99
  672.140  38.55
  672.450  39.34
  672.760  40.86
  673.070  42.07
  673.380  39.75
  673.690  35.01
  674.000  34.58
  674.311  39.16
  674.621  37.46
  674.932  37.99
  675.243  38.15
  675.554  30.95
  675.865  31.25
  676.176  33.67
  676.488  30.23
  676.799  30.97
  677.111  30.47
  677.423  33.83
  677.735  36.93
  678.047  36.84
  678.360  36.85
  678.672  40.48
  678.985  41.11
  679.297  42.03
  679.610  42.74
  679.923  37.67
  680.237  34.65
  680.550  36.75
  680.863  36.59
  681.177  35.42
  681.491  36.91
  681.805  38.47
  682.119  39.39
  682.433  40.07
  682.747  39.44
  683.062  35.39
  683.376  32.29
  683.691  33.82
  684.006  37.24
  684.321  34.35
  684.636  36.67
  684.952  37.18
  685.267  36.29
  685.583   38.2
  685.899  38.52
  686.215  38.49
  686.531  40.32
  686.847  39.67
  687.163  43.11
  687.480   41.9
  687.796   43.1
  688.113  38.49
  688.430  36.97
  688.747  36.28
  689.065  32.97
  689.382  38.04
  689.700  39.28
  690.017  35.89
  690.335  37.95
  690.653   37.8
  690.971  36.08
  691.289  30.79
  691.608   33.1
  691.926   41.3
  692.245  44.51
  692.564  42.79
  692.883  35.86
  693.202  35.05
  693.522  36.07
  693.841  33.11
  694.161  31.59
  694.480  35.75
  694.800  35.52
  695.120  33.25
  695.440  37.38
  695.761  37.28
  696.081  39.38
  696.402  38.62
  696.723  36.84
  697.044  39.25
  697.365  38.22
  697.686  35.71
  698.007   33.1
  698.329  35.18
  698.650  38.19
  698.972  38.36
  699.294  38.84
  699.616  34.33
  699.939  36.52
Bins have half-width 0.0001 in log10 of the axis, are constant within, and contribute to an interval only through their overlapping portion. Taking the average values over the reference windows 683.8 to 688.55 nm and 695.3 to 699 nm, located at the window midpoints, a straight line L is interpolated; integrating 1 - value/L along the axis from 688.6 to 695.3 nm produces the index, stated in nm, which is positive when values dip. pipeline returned 0.28 nm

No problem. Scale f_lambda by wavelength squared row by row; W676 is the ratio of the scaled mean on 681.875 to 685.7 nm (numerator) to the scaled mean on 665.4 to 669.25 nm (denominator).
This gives 1.22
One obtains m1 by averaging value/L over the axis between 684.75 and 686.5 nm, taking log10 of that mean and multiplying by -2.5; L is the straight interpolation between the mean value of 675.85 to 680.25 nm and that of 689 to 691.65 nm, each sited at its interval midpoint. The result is -0.054 mag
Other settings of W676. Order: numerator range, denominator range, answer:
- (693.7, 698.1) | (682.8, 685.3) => 1.05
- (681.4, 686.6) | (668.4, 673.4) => 1.05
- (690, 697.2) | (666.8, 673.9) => 1.10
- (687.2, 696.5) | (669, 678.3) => 1.09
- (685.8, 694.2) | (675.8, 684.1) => 1.07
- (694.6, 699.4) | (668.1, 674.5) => 1.09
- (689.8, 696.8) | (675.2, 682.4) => 1.05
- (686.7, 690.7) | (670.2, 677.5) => 1.13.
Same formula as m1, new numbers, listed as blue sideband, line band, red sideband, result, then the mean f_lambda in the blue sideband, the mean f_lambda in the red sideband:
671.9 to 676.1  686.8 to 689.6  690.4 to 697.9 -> -0.059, 37.2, 36.7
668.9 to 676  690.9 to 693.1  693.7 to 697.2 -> -0.044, 36.9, 36.2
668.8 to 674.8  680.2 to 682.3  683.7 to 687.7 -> 0.028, 37.2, 38.4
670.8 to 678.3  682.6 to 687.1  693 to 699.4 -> -0.035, 35.6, 36.3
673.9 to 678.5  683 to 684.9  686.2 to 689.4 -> 0.076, 34.6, 39.1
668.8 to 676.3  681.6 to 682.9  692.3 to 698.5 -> -0.077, 36.7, 36.5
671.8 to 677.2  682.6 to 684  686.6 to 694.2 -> 0.044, 35.9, 37.7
